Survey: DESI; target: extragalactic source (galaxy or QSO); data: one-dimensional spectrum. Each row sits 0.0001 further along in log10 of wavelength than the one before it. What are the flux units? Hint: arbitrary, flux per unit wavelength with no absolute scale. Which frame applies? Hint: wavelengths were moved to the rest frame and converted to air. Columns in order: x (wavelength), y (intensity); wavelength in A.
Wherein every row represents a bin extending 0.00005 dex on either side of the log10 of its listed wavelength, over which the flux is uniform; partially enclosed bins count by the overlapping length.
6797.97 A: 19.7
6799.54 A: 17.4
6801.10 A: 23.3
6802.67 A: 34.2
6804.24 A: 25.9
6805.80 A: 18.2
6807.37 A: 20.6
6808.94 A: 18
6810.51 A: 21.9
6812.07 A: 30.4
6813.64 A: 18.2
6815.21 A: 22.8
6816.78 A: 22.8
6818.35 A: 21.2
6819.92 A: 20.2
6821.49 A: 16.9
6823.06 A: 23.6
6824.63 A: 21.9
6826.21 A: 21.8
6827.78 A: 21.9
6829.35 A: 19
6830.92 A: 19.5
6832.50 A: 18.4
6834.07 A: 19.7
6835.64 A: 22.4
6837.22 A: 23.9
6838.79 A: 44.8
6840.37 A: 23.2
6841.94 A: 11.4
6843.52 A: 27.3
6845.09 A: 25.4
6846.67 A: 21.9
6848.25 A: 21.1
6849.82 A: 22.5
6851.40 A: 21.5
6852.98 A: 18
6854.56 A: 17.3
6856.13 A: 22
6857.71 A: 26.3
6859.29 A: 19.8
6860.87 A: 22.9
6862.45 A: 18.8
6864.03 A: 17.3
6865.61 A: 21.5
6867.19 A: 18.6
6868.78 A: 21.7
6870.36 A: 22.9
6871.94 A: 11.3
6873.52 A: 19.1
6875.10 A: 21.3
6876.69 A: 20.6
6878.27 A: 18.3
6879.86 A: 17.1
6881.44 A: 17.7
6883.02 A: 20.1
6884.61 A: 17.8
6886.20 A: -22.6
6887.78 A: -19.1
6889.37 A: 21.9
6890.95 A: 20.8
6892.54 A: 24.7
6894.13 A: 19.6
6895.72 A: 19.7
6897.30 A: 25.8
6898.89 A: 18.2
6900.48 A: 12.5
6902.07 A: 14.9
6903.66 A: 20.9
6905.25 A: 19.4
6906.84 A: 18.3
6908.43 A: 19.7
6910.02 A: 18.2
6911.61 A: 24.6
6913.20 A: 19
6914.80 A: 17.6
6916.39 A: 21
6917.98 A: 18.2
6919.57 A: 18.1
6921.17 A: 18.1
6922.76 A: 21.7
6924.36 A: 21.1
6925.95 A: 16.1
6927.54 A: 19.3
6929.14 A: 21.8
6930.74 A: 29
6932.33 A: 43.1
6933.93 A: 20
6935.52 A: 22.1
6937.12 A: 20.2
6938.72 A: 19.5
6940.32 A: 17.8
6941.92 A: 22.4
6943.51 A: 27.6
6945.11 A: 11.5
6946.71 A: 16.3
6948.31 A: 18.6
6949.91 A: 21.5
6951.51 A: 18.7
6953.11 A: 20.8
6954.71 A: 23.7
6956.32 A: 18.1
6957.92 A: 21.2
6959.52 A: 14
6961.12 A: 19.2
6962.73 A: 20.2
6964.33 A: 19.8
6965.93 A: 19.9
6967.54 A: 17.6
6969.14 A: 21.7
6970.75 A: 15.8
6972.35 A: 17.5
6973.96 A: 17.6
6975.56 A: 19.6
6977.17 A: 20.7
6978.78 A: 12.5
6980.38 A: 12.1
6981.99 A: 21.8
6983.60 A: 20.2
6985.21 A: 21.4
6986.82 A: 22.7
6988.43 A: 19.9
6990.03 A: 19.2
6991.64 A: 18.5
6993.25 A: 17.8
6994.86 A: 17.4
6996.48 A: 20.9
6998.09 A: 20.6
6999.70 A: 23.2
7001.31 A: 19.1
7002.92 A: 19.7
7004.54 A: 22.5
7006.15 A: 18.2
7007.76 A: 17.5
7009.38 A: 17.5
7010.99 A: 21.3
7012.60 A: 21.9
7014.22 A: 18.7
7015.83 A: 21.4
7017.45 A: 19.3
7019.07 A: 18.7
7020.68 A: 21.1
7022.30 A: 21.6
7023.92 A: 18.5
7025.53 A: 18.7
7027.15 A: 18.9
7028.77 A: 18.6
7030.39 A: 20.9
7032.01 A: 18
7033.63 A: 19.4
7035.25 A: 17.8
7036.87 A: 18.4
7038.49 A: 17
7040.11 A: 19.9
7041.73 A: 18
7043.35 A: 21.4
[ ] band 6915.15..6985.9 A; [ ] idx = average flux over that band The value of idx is 20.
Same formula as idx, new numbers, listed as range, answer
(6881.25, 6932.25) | 17.7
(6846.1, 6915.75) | 18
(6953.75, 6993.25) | 18.9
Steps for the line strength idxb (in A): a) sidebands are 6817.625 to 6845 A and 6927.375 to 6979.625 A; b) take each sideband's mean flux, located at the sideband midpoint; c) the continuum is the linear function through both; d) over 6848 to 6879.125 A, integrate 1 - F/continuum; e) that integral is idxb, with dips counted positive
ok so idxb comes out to 2.3 A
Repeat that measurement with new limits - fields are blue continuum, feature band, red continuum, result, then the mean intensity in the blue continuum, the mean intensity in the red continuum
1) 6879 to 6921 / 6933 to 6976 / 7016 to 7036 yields -4.4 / 16.3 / 19.4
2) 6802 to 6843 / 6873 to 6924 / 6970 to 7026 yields 9.8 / 22.4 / 19.3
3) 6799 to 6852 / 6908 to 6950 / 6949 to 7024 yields -0.8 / 22.5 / 19.4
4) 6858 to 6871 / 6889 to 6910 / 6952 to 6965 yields 0.6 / 20.6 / 19.6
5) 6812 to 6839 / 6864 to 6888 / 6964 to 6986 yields 7.2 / 22.1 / 18.4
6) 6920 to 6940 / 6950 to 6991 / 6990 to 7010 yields 3.2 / 22.5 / 19.4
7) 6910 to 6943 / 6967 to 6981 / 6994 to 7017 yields 2.2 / 21.5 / 20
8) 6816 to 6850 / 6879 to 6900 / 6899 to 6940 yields 7.1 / 22.3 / 20.5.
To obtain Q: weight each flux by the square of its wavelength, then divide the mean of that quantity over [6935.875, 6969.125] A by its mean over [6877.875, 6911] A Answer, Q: 1.3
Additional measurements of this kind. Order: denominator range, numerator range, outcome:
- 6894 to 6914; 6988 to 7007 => 1.05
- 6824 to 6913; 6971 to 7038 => 1.04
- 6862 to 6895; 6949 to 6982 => 1.22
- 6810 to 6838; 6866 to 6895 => 0.72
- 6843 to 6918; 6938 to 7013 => 1.08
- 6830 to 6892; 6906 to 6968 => 1.11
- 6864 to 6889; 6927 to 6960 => 1.56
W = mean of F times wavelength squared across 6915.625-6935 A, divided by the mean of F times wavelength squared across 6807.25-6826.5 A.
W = 1.1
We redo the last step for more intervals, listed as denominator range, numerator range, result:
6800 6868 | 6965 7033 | 0.92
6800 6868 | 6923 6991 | 0.95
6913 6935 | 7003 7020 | 0.93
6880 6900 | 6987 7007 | 1.48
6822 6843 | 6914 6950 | 0.96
